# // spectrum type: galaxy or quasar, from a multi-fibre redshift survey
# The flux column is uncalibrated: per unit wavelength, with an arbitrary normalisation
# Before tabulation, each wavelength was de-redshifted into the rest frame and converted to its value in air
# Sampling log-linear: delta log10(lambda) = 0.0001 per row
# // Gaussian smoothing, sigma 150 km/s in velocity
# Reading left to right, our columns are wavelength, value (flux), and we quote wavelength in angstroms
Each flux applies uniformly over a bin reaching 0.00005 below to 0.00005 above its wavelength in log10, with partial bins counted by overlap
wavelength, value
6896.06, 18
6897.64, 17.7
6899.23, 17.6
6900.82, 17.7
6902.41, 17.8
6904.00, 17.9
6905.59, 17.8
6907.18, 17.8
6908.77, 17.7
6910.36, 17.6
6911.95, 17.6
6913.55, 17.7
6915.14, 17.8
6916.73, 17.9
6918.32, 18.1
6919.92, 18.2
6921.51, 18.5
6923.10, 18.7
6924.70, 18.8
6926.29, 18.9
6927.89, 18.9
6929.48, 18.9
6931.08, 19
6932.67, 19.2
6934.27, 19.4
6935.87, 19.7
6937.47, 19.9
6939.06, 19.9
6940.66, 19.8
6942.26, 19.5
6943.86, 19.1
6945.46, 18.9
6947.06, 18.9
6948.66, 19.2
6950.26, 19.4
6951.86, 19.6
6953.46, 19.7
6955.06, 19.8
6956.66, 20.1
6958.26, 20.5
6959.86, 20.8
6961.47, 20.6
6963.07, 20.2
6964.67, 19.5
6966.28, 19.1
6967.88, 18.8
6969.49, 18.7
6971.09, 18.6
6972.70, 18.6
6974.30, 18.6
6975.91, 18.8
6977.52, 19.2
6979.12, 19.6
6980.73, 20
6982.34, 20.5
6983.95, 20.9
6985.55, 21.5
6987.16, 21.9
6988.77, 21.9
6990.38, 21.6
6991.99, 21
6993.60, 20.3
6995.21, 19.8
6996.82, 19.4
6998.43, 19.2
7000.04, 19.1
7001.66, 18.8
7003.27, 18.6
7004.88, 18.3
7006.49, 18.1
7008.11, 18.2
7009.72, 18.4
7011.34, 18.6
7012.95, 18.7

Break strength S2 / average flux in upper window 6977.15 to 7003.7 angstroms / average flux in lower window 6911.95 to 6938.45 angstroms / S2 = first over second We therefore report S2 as 1.08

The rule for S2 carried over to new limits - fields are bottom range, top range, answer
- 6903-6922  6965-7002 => 1.11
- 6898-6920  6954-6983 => 1.10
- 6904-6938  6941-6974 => 1.06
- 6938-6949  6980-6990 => 1.09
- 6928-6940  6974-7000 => 1.04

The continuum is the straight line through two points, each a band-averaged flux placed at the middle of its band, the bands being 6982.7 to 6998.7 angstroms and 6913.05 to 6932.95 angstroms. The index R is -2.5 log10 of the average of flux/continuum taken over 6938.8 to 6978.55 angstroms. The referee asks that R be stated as 0.02 mag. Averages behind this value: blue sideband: 18.5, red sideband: 20.8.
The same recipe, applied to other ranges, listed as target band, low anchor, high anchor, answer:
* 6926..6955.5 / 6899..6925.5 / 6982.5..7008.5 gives -0.04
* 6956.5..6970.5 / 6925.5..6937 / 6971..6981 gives -0.04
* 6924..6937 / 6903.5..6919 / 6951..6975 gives -0.04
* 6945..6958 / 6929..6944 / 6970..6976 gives -0.02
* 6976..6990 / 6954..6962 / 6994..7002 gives -0.05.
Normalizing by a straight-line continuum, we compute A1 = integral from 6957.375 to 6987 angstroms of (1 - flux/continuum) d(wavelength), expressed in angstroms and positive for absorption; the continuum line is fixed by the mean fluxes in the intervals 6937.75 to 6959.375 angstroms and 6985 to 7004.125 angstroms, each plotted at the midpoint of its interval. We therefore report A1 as 0.27 angstroms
